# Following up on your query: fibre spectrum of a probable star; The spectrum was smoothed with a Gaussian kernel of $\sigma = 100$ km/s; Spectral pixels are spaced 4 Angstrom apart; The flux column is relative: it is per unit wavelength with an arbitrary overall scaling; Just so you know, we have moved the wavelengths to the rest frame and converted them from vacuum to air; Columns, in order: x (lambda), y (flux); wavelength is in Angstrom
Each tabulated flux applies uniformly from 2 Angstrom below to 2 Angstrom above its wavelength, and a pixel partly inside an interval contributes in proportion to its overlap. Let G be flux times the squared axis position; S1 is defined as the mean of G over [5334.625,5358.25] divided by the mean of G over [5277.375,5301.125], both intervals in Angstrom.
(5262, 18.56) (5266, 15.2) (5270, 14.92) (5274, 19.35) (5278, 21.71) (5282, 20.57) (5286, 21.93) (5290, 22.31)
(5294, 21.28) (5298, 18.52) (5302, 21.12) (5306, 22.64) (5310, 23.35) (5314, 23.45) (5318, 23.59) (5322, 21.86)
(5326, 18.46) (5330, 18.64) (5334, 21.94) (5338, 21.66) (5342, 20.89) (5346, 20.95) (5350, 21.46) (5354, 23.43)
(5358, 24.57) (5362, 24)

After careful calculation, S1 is 1.1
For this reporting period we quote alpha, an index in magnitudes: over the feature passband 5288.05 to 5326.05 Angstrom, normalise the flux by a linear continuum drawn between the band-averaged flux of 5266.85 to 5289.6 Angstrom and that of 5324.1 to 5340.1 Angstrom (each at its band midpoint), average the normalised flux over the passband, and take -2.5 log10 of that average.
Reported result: -0.10 mag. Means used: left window 19.7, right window 20.2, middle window 21.8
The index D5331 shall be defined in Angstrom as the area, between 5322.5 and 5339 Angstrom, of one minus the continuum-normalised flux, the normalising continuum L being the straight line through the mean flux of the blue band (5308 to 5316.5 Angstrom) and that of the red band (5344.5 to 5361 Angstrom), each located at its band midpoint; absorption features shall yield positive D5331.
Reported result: 2.0 Angstrom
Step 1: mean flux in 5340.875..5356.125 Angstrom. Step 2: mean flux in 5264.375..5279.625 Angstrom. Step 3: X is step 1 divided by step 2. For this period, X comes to 1.2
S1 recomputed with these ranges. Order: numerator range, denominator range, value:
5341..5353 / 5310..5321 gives 0.92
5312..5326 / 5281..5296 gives 1.05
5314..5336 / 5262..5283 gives 1.18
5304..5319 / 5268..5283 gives 1.24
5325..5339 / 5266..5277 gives 1.20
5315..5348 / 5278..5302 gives 1.02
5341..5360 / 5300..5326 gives 1.01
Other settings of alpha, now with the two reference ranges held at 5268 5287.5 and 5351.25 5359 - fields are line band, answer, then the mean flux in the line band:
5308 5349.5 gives 0.04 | 21.5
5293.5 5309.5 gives -0.01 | 21.1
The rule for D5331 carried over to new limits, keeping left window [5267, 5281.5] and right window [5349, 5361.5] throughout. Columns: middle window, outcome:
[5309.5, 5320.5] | -1.3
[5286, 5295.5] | -1.1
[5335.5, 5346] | 0.6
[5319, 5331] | 0.8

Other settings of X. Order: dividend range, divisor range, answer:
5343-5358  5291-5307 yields 1.07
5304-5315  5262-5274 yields 1.41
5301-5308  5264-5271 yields 1.46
